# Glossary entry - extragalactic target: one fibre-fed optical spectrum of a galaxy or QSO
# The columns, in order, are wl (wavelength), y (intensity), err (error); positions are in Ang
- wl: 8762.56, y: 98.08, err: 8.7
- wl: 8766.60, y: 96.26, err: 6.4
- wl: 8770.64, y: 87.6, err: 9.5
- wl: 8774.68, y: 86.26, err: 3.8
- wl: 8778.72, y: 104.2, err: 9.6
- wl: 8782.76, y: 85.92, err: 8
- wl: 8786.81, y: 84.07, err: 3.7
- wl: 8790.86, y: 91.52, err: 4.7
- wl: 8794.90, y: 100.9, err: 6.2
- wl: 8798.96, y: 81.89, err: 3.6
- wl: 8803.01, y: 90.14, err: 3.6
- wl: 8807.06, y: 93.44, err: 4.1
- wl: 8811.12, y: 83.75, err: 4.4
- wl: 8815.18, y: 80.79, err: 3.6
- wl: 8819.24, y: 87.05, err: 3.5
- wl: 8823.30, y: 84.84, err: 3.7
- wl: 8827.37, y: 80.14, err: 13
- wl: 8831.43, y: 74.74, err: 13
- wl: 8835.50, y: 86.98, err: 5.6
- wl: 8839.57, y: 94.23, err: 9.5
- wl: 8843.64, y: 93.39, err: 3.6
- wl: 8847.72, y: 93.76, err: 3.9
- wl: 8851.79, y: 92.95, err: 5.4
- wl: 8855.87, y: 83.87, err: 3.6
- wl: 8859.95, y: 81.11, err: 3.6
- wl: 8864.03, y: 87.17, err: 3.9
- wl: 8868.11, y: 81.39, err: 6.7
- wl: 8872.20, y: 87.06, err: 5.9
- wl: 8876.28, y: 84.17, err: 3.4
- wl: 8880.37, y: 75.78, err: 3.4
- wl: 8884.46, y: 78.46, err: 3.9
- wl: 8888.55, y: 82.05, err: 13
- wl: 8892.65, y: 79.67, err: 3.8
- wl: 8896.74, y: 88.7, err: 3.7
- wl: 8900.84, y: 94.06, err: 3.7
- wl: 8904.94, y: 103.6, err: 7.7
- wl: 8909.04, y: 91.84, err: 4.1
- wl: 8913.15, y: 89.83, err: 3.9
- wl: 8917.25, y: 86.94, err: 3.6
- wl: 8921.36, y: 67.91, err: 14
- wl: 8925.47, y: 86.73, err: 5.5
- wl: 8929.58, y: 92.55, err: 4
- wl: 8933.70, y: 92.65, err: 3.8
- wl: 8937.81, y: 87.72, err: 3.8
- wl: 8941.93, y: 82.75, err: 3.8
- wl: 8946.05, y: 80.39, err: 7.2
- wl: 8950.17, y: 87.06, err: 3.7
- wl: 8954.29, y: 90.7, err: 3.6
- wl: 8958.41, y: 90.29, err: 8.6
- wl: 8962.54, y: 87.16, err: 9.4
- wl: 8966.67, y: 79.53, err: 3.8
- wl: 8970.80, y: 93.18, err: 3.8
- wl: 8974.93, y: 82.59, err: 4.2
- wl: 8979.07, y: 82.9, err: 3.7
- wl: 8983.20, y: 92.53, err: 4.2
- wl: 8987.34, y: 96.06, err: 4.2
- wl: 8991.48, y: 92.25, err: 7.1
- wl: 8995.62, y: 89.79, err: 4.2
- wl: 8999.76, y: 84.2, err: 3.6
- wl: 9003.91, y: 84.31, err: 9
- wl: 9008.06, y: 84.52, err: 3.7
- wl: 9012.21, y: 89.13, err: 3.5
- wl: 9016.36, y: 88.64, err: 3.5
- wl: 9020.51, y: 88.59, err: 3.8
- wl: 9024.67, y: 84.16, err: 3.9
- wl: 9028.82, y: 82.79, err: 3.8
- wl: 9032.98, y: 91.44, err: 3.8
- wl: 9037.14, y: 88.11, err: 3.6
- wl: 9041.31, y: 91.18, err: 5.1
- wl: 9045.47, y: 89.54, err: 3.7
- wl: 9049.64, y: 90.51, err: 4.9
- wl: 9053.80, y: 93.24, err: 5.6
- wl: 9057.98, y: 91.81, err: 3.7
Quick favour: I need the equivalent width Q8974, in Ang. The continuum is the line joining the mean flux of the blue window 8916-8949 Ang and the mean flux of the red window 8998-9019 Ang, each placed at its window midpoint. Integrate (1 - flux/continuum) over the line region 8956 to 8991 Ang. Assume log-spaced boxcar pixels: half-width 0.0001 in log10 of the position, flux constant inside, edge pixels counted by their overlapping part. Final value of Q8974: -1.1 Ang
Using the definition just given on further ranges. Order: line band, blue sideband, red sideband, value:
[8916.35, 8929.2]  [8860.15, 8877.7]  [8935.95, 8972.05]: 0.6 Ang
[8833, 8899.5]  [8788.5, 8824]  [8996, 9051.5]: 1.8 Ang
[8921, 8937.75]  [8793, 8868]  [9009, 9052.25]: 0.1 Ang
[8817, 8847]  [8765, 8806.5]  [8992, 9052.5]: 1.4 Ang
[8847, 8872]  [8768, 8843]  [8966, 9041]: 0.4 Ang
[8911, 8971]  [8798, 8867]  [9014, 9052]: 0.9 Ang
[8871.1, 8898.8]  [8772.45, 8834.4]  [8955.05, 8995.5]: 1.8 Ang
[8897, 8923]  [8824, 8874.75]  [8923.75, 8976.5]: -0.7 Ang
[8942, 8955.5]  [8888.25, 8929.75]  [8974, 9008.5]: 0.4 Ang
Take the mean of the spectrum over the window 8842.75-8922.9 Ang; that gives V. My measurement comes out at 86.2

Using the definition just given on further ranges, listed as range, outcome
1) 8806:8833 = 83.3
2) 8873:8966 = 86.3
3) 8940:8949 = 82.1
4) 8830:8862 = 87.9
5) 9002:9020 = 86.8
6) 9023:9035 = 86.2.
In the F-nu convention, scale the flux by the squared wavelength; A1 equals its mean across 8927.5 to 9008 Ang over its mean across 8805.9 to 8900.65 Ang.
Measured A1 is 1.1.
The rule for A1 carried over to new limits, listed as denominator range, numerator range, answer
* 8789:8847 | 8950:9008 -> 1.04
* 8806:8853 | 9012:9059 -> 1.07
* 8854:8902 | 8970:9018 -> 1.08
